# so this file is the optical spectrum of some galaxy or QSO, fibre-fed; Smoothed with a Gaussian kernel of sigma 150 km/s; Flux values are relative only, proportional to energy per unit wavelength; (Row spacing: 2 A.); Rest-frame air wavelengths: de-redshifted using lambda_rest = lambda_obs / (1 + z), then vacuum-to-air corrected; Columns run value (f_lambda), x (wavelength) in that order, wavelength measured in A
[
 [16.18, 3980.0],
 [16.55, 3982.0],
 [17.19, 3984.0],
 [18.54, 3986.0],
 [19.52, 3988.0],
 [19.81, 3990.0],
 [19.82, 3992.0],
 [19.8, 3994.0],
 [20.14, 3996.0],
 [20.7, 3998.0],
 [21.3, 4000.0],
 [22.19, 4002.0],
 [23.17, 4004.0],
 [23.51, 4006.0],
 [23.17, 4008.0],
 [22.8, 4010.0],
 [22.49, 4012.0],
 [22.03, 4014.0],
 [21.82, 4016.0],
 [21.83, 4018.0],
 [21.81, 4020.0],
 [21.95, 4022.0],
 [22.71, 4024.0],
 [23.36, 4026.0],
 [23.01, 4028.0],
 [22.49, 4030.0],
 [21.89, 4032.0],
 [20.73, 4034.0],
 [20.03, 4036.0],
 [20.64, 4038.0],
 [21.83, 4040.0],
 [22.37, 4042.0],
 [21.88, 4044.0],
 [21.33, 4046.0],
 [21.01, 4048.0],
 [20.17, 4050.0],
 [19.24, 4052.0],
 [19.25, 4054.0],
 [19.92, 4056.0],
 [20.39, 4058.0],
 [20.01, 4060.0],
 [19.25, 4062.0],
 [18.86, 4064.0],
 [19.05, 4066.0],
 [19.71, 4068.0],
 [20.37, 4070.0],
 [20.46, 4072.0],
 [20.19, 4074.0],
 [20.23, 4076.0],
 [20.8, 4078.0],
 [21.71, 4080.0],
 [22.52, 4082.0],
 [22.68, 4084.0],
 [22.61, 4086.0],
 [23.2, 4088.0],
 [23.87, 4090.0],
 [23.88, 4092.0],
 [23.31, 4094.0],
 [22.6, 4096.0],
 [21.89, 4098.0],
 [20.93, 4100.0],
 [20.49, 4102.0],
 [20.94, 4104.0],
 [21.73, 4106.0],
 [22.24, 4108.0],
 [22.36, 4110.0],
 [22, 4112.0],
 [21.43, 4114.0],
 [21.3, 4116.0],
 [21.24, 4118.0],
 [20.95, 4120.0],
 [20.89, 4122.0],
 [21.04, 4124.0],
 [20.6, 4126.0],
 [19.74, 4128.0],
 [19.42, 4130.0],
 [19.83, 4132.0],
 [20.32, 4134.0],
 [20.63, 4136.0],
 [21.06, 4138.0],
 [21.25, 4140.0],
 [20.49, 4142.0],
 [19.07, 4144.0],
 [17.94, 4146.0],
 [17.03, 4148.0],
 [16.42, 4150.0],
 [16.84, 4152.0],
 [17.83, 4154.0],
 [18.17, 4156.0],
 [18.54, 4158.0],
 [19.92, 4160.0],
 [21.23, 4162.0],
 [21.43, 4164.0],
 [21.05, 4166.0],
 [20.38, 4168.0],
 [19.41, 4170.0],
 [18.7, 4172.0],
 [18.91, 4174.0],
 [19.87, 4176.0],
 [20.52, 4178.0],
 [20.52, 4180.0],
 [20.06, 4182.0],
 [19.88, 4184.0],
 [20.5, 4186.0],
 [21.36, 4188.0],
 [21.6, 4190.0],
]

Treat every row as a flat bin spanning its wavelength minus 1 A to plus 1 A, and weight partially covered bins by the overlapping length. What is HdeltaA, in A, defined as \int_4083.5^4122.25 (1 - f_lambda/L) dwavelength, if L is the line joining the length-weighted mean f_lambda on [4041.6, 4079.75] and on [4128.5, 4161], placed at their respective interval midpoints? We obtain -4.7 A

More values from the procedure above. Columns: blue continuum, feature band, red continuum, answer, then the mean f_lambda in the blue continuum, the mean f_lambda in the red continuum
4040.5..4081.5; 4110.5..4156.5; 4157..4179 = 0.61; 20.4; 20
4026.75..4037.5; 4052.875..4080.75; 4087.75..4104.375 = 2.57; 21.6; 22.4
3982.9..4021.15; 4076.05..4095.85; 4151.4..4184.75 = -2.17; 21.1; 19.6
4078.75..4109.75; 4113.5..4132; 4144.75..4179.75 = 0.26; 22.3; 19.1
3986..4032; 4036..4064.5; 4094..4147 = 1.29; 21.7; 20.9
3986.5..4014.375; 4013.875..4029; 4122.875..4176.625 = -0.86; 21.4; 19.5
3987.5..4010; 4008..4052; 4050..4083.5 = -2.13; 21.3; 20.2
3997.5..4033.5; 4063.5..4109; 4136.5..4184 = -1.32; 22.3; 19.4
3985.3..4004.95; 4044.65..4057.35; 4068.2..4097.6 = 0.73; 20.5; 22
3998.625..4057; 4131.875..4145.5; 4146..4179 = -0.53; 21.7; 19.1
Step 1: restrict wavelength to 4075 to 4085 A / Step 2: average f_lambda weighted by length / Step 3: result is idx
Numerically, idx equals 21.6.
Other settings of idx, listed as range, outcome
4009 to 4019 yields 22.2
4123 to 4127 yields 20.8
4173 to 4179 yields 19.8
